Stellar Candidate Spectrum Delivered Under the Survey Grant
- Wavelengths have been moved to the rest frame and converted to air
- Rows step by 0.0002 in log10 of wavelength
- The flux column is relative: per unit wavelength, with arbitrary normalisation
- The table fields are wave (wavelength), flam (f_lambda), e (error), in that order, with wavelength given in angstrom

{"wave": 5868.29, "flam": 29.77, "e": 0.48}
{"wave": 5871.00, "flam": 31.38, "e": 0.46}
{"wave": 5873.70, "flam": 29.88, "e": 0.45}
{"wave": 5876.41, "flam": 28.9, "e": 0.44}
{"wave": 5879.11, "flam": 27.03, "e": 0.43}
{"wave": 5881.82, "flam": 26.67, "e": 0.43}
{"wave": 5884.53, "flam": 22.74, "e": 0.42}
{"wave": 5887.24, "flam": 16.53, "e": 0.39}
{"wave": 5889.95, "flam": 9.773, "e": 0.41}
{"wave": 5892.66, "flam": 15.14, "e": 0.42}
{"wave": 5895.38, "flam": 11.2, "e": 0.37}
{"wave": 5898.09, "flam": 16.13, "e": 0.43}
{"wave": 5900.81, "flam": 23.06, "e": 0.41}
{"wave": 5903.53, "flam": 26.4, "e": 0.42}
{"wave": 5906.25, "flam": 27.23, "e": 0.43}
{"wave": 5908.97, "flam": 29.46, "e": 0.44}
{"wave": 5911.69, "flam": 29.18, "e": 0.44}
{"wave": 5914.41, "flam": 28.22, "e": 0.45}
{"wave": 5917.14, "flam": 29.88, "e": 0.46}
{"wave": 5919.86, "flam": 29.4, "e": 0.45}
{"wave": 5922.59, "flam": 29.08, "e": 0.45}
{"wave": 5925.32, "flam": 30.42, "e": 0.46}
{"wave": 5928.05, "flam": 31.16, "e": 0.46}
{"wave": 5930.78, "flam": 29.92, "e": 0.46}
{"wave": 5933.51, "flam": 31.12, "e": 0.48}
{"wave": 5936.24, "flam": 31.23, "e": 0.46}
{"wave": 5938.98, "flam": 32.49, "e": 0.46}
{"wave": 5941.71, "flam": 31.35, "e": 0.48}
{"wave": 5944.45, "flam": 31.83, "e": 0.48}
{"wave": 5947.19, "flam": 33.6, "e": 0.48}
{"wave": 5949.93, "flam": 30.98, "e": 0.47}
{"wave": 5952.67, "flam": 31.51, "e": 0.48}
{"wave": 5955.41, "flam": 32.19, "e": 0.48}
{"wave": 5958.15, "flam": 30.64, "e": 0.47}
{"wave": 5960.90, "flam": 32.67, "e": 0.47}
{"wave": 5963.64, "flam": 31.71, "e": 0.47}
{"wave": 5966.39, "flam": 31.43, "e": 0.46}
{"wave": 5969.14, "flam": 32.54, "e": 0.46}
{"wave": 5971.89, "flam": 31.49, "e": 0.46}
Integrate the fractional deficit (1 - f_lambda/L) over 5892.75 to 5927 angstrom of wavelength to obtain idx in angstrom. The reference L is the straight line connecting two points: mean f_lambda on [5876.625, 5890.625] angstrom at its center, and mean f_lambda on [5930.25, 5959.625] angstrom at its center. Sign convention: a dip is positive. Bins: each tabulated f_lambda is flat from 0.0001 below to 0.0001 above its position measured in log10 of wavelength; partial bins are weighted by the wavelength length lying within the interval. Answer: 0.9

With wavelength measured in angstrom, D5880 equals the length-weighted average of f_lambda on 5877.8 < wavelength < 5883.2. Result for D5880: 26.8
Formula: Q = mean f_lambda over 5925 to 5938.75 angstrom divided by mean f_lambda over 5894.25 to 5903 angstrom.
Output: 1.73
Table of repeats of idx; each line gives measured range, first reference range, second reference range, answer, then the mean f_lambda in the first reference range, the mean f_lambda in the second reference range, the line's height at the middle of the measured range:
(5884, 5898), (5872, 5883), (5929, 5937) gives 6.86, 28.3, 30.8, 28.9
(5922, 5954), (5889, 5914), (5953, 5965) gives -3.88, 21.3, 31.8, 28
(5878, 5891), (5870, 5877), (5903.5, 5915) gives 3.92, 30.1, 28.3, 29.6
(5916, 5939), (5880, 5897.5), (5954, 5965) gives -4.78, 17.2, 31.8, 25.2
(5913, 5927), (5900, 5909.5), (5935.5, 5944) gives -0.33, 26.5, 31.7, 28.8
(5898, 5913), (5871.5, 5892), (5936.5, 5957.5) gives 0.23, 23.2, 31.9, 26.3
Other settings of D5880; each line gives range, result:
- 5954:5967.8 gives 31.7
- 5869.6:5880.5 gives 29.3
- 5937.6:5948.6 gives 32.3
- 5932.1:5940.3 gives 31.6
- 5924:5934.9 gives 30.7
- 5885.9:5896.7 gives 13.2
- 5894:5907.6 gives 20.8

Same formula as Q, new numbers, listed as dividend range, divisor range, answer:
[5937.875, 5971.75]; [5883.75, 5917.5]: 1.47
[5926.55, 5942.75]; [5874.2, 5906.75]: 1.49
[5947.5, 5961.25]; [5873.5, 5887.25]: 1.23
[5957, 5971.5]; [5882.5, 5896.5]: 2.02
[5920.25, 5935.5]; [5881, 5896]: 1.79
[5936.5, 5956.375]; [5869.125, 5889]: 1.23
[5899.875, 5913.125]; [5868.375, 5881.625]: 0.93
